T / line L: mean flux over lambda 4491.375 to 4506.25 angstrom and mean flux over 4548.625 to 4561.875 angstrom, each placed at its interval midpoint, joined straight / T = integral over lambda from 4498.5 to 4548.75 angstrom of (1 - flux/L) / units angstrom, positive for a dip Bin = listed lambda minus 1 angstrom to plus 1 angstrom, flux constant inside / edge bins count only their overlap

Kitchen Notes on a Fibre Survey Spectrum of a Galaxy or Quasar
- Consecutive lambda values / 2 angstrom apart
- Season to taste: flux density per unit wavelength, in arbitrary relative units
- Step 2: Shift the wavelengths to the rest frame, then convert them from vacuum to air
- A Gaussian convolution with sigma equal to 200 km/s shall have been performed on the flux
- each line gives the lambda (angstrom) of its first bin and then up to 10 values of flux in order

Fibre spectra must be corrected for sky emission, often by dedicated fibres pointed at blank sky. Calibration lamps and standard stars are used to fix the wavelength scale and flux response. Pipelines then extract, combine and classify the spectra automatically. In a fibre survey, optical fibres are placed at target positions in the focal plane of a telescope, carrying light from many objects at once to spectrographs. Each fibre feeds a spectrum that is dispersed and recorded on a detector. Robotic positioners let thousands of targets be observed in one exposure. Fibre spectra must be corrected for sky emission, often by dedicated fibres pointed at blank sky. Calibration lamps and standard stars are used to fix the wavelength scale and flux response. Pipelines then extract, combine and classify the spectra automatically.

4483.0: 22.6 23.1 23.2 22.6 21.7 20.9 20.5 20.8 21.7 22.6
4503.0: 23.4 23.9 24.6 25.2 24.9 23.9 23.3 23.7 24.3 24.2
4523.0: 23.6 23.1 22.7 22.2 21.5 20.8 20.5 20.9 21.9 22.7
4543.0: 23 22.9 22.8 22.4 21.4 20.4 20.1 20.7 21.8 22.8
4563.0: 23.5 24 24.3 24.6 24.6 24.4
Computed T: -2.9 angstrom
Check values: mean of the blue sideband 22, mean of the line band 23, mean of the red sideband 21.3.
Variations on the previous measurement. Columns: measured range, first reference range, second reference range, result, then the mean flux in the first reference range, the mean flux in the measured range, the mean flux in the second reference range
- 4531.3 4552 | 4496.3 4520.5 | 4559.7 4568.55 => 1.5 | 23.6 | 21.9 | 23.6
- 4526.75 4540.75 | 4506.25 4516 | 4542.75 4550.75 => 1.1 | 24.4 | 21.5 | 22.6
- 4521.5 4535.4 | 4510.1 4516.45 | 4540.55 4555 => 0.6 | 24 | 22.2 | 22.1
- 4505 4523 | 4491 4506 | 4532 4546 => -1.9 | 22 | 24.2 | 21.8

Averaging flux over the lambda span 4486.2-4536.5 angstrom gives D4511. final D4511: 22.8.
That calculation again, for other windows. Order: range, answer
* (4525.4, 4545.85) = 21.9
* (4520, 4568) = 22.3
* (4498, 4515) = 23.7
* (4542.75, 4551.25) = 22.6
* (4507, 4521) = 24.2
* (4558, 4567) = 23.2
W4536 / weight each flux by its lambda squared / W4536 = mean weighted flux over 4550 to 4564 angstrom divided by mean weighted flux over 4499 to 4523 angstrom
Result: 0.9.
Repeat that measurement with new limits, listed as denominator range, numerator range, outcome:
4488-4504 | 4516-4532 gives 1.08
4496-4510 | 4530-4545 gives 0.95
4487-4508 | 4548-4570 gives 1.03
